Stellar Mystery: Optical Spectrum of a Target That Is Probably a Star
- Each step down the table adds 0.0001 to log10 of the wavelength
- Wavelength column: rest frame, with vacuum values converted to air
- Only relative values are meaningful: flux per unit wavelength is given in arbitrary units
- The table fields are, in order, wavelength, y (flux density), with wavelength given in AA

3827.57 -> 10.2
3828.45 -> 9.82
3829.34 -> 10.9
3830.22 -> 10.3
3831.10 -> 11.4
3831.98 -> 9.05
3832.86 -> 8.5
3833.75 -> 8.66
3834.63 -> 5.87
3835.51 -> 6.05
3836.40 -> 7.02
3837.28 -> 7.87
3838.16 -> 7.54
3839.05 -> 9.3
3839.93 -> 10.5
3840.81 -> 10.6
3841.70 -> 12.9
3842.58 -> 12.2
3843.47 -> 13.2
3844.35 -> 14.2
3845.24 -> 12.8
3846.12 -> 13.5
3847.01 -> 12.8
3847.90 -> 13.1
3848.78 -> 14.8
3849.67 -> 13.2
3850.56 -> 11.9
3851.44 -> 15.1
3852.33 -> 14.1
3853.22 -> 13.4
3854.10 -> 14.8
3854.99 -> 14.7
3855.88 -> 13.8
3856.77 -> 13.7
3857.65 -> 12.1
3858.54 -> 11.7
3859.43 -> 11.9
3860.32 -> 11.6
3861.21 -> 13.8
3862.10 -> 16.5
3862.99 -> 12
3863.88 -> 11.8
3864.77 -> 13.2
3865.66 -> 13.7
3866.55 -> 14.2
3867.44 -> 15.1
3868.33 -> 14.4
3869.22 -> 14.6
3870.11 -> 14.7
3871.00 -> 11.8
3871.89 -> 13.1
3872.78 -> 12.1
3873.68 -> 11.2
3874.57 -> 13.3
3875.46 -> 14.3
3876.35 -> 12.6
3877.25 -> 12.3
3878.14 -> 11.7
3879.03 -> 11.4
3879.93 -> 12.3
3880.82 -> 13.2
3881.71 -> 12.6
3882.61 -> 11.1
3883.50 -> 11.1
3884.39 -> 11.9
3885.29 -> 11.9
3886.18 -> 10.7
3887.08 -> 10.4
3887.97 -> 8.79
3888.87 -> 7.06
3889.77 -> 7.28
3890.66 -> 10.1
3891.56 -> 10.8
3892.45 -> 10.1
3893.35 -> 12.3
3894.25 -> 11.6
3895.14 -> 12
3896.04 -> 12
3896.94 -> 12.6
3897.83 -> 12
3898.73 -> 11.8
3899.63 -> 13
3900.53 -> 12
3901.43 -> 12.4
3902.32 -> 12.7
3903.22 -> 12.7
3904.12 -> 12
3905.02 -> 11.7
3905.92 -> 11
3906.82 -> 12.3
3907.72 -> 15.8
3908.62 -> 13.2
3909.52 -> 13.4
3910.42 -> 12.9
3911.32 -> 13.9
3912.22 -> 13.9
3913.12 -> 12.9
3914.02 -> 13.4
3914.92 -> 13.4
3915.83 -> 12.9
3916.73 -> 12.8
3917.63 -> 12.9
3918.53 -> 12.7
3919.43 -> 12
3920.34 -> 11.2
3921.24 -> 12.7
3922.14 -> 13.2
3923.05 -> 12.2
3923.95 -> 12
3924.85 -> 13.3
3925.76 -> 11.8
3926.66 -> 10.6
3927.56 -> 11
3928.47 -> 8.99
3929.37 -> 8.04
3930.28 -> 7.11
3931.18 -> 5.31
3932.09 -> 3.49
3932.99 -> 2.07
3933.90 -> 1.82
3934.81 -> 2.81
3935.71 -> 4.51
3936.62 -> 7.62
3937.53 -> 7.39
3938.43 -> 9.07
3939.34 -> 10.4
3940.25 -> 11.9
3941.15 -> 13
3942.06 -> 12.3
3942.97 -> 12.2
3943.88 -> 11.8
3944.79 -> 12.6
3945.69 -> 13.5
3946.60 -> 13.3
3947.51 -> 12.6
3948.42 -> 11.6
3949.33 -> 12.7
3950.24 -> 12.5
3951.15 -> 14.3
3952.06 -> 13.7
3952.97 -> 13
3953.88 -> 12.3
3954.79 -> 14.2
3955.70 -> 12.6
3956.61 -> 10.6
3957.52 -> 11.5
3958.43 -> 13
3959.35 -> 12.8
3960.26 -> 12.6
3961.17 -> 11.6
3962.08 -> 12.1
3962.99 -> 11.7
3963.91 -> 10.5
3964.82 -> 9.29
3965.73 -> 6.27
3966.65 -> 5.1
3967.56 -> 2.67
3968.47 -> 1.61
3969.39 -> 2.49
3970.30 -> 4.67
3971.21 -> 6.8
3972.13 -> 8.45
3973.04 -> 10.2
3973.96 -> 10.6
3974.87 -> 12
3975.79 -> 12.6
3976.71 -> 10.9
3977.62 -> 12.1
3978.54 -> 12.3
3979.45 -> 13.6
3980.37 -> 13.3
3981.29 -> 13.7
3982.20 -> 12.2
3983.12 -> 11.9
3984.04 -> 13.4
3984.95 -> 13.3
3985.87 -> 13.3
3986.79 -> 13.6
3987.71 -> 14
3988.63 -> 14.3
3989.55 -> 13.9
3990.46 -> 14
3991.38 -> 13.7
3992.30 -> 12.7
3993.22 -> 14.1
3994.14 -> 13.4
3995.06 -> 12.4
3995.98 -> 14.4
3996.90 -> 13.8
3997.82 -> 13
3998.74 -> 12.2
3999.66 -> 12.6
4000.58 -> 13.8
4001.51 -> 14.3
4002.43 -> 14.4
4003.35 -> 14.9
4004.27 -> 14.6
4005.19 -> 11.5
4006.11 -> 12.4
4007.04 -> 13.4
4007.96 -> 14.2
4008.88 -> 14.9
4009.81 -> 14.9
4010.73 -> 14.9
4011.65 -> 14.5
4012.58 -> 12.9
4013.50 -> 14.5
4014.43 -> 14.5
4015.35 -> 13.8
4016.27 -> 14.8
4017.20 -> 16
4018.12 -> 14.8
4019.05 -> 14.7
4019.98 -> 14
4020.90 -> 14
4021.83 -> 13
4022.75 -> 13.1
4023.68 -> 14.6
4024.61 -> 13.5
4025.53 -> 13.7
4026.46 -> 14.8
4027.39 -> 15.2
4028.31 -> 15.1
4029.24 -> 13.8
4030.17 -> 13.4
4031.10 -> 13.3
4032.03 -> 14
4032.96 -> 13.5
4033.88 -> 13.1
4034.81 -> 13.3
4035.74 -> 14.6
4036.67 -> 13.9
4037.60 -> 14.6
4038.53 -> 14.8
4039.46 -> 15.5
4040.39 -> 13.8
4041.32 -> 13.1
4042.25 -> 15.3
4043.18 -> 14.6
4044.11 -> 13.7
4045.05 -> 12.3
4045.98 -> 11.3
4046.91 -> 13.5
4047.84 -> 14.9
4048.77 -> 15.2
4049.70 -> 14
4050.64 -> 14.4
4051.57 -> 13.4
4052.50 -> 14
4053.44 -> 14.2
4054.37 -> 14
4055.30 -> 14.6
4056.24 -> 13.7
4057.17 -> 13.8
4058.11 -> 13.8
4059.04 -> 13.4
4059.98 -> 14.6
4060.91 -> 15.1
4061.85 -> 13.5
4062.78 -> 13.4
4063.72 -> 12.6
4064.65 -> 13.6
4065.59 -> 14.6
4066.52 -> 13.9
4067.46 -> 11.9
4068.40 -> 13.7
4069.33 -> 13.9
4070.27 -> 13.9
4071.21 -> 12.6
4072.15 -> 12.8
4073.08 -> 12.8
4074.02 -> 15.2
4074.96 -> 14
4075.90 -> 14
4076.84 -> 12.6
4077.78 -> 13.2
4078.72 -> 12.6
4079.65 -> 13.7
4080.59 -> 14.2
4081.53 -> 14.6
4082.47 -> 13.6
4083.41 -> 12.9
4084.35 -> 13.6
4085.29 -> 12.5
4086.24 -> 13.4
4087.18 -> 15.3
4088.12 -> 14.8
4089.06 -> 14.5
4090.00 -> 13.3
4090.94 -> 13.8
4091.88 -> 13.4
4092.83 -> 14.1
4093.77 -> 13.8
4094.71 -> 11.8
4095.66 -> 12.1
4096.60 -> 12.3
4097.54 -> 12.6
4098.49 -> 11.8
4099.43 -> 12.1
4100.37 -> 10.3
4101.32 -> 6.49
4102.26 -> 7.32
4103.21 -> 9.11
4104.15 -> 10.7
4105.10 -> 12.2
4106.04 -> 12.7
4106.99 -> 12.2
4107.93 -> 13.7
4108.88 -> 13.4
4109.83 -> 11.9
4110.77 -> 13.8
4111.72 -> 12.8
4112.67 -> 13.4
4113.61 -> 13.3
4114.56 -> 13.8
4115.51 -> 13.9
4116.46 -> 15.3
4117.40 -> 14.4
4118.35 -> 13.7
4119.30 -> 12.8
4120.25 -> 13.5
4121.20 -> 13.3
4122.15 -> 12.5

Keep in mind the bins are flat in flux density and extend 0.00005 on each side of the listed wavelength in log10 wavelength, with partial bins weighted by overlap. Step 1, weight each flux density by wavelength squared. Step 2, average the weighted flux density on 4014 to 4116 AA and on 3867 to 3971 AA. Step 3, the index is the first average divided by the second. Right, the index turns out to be 1.3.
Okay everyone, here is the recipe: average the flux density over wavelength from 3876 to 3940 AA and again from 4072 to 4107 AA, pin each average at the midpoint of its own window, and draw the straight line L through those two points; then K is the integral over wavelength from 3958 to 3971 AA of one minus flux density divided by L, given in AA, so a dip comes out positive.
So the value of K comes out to 3.6 AA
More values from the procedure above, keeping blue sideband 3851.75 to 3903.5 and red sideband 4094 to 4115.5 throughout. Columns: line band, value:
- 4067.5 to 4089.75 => -3.2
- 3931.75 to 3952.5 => 3.9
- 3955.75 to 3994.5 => 3.5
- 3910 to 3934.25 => 3.1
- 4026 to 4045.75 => -3.3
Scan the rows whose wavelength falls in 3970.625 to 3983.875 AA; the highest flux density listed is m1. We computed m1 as 13.7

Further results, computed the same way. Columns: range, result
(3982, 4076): 16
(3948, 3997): 14.4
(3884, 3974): 15.8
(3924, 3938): 13.3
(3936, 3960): 14.3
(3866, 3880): 15.1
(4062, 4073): 14.6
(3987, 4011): 14.9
